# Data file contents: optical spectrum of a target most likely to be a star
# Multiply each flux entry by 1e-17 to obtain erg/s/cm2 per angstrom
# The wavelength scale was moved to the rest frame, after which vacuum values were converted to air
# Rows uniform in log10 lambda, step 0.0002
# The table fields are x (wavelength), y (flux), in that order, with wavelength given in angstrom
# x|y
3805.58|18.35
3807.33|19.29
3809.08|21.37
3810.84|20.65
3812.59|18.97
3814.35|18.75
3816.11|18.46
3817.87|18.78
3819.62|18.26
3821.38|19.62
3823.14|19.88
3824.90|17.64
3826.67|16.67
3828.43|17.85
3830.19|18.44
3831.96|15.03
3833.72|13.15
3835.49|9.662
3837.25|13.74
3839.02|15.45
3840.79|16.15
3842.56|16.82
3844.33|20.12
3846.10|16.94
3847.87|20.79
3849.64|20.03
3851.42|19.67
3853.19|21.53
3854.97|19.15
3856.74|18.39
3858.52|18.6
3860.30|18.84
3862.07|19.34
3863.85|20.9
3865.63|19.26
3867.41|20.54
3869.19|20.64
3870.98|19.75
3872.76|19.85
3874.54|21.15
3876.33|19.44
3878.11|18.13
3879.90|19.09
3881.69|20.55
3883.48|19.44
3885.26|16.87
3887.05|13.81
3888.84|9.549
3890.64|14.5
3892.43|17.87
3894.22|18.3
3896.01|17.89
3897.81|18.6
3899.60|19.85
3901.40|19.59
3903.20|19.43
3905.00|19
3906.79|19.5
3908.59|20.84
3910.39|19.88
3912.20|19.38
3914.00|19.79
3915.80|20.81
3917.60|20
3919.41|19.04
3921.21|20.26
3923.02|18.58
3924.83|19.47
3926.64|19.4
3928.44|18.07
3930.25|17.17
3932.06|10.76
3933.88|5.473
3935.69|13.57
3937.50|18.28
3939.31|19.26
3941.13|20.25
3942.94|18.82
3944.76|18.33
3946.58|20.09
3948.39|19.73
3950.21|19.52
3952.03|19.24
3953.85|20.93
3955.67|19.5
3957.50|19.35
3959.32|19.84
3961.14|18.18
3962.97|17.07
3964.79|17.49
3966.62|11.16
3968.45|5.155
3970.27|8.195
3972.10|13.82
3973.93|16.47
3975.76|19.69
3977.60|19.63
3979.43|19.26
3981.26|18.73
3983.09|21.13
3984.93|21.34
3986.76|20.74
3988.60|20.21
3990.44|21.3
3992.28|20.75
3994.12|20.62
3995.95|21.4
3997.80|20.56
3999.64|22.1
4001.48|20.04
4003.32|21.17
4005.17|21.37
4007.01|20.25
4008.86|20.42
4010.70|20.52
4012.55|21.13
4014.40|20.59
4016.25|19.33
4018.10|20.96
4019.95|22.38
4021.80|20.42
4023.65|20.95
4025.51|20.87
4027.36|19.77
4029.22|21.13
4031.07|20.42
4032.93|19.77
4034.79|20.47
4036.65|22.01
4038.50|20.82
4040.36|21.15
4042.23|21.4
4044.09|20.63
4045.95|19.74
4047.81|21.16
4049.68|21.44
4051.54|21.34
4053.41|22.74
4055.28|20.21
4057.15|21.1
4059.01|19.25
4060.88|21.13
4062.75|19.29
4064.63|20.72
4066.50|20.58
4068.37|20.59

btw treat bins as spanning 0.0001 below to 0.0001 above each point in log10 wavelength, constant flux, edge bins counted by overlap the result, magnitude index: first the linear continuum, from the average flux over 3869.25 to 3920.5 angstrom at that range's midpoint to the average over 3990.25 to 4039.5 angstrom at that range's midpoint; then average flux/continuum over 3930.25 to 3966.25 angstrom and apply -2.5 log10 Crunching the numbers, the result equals 0.12 mag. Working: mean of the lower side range 18.7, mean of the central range 17.6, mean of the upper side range 20.8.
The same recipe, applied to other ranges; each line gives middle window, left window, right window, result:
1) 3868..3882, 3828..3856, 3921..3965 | -0.14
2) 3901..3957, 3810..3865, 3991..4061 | 0.05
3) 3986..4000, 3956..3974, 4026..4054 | -0.22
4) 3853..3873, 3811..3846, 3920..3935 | -0.17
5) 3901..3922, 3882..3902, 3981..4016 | -0.12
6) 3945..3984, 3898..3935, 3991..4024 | 0.13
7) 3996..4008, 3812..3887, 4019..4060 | -0.03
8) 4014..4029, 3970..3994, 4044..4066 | -0.04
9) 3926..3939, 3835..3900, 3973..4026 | 0.29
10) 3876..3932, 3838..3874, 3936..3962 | 0.05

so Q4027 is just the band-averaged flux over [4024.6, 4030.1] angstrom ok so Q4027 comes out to 20.6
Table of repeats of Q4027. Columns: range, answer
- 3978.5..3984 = 19.7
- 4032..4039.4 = 20.8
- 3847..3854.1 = 20.5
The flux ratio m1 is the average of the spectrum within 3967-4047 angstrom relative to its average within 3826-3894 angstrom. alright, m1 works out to 1.1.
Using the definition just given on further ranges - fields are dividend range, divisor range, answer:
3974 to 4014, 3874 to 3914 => 1.12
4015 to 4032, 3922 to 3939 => 1.31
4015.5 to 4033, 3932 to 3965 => 1.16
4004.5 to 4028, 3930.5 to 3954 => 1.21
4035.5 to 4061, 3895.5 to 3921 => 1.07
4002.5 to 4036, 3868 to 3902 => 1.14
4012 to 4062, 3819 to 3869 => 1.16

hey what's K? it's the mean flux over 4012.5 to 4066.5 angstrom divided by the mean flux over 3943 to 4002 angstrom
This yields 1.12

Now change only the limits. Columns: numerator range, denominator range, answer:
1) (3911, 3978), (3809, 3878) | 0.94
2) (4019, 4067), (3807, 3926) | 1.12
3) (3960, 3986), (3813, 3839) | 0.97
